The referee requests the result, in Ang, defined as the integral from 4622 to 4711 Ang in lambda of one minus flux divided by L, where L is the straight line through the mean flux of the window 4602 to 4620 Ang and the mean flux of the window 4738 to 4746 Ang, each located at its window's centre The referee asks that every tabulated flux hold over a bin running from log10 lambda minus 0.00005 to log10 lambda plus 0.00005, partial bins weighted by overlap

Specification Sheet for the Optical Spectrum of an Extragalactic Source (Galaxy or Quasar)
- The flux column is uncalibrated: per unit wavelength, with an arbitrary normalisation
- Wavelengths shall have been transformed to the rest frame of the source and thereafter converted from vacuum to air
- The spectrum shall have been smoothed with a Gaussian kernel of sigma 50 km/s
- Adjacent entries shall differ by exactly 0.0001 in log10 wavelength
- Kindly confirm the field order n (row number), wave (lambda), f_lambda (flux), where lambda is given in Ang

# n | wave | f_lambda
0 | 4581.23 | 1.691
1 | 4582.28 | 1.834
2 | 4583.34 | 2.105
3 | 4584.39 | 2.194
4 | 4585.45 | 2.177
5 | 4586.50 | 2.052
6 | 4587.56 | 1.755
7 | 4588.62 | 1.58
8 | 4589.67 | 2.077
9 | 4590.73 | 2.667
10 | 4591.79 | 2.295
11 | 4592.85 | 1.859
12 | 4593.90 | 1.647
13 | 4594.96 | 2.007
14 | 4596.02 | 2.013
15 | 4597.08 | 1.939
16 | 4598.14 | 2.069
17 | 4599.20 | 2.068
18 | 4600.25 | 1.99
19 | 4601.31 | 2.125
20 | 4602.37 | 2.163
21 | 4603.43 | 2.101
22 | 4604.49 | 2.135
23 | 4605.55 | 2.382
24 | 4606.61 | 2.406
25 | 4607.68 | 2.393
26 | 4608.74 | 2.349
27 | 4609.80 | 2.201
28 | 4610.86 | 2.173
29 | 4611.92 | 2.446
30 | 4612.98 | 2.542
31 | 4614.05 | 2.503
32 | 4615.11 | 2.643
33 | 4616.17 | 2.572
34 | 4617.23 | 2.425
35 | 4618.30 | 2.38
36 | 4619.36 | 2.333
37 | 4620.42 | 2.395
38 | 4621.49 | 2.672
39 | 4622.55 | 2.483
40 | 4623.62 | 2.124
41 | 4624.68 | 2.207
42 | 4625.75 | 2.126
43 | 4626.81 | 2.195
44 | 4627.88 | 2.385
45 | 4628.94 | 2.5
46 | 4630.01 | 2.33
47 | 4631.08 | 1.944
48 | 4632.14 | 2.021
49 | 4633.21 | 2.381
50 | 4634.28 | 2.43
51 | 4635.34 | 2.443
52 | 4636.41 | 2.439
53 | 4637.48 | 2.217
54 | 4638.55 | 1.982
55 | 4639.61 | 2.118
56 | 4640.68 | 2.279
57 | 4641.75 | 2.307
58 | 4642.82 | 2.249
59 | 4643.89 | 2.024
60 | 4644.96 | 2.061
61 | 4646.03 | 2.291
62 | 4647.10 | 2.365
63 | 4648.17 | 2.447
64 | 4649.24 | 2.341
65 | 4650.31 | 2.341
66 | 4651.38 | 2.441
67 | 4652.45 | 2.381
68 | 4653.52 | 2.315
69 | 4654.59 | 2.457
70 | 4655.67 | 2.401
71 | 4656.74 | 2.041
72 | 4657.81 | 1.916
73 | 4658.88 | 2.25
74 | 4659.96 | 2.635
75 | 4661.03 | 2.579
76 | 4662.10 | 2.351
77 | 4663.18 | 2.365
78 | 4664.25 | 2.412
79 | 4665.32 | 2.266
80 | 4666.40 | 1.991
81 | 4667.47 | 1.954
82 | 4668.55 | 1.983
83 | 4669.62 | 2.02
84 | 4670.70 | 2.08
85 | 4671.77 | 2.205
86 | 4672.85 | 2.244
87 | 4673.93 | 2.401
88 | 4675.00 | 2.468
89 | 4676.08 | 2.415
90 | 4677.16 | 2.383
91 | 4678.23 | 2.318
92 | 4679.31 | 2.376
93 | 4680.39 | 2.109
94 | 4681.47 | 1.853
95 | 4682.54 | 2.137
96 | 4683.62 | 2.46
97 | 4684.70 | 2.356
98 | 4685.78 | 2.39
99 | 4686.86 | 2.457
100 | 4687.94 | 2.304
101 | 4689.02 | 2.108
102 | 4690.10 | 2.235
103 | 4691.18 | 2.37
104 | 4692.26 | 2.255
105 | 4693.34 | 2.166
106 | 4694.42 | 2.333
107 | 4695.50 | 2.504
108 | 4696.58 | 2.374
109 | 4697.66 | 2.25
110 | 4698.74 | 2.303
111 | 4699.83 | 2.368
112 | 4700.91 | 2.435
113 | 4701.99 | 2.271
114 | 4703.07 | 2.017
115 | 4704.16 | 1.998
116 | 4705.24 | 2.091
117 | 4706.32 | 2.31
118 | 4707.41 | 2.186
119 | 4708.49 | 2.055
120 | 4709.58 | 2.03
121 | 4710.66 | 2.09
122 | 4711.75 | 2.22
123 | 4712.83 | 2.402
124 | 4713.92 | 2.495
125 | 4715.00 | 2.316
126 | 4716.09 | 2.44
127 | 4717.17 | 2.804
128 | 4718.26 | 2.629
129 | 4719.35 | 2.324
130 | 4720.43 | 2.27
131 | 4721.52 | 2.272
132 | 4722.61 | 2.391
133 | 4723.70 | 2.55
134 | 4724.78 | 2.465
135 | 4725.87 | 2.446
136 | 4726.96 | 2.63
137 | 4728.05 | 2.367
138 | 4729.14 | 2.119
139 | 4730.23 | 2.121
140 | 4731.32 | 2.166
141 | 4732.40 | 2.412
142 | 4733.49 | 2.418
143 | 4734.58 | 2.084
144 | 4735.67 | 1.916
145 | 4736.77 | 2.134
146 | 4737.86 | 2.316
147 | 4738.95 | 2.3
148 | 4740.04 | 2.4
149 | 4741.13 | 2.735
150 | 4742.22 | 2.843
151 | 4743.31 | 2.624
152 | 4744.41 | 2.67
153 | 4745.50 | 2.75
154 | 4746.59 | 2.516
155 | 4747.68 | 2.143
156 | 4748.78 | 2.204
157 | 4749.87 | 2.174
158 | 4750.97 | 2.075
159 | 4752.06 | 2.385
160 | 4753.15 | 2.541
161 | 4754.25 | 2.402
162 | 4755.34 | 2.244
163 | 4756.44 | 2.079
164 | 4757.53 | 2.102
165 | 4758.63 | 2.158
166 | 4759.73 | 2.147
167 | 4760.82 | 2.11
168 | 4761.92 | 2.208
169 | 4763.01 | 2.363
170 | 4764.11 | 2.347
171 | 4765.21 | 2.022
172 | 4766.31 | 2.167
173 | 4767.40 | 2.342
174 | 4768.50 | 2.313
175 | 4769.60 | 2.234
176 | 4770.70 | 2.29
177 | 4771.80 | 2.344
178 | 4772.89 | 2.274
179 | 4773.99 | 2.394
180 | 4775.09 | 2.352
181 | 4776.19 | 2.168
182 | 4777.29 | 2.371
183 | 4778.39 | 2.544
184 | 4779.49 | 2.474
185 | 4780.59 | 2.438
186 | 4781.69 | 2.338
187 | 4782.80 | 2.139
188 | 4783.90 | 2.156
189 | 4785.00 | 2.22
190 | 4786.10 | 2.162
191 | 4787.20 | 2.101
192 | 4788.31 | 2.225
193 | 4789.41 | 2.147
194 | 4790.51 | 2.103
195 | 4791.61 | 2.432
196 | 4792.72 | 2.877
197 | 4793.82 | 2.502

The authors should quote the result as 7.4 Ang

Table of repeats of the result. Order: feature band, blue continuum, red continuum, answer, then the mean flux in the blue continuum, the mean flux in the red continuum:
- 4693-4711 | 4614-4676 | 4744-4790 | 0.5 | 2.29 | 2.28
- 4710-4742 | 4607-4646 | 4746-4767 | -1.5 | 2.31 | 2.23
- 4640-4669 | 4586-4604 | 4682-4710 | -1.5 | 2.02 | 2.26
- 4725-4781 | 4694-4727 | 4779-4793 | -0.5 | 2.33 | 2.28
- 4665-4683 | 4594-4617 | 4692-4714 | 0.4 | 2.24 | 2.24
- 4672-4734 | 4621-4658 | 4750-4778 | -1.1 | 2.28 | 2.26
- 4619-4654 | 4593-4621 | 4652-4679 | -0.5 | 2.24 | 2.27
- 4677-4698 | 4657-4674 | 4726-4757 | -0.3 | 2.22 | 2.35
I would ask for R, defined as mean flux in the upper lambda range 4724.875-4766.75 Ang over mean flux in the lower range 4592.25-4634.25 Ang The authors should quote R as 1.0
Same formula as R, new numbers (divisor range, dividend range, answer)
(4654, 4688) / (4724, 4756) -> 1.04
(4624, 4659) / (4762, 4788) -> 1.01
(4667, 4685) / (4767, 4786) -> 1.04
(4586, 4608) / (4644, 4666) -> 1.12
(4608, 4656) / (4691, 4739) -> 0.99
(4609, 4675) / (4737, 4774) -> 1.01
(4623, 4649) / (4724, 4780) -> 1.03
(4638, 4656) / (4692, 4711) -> 0.98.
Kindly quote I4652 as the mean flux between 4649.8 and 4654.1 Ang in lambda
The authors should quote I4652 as 2.37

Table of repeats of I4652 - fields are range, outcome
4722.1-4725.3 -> 2.47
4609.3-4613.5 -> 2.34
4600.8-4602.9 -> 2.14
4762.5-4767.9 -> 2.25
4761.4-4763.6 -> 2.29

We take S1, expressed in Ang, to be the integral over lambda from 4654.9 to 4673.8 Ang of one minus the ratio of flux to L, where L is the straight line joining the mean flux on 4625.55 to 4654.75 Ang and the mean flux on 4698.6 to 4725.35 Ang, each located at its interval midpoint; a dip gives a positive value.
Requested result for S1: 0.5 Ang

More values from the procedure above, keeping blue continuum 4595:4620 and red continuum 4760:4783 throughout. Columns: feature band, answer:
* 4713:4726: -0.91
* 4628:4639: 0.00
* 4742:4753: -0.65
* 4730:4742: 0.00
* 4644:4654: -0.18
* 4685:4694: -0.01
